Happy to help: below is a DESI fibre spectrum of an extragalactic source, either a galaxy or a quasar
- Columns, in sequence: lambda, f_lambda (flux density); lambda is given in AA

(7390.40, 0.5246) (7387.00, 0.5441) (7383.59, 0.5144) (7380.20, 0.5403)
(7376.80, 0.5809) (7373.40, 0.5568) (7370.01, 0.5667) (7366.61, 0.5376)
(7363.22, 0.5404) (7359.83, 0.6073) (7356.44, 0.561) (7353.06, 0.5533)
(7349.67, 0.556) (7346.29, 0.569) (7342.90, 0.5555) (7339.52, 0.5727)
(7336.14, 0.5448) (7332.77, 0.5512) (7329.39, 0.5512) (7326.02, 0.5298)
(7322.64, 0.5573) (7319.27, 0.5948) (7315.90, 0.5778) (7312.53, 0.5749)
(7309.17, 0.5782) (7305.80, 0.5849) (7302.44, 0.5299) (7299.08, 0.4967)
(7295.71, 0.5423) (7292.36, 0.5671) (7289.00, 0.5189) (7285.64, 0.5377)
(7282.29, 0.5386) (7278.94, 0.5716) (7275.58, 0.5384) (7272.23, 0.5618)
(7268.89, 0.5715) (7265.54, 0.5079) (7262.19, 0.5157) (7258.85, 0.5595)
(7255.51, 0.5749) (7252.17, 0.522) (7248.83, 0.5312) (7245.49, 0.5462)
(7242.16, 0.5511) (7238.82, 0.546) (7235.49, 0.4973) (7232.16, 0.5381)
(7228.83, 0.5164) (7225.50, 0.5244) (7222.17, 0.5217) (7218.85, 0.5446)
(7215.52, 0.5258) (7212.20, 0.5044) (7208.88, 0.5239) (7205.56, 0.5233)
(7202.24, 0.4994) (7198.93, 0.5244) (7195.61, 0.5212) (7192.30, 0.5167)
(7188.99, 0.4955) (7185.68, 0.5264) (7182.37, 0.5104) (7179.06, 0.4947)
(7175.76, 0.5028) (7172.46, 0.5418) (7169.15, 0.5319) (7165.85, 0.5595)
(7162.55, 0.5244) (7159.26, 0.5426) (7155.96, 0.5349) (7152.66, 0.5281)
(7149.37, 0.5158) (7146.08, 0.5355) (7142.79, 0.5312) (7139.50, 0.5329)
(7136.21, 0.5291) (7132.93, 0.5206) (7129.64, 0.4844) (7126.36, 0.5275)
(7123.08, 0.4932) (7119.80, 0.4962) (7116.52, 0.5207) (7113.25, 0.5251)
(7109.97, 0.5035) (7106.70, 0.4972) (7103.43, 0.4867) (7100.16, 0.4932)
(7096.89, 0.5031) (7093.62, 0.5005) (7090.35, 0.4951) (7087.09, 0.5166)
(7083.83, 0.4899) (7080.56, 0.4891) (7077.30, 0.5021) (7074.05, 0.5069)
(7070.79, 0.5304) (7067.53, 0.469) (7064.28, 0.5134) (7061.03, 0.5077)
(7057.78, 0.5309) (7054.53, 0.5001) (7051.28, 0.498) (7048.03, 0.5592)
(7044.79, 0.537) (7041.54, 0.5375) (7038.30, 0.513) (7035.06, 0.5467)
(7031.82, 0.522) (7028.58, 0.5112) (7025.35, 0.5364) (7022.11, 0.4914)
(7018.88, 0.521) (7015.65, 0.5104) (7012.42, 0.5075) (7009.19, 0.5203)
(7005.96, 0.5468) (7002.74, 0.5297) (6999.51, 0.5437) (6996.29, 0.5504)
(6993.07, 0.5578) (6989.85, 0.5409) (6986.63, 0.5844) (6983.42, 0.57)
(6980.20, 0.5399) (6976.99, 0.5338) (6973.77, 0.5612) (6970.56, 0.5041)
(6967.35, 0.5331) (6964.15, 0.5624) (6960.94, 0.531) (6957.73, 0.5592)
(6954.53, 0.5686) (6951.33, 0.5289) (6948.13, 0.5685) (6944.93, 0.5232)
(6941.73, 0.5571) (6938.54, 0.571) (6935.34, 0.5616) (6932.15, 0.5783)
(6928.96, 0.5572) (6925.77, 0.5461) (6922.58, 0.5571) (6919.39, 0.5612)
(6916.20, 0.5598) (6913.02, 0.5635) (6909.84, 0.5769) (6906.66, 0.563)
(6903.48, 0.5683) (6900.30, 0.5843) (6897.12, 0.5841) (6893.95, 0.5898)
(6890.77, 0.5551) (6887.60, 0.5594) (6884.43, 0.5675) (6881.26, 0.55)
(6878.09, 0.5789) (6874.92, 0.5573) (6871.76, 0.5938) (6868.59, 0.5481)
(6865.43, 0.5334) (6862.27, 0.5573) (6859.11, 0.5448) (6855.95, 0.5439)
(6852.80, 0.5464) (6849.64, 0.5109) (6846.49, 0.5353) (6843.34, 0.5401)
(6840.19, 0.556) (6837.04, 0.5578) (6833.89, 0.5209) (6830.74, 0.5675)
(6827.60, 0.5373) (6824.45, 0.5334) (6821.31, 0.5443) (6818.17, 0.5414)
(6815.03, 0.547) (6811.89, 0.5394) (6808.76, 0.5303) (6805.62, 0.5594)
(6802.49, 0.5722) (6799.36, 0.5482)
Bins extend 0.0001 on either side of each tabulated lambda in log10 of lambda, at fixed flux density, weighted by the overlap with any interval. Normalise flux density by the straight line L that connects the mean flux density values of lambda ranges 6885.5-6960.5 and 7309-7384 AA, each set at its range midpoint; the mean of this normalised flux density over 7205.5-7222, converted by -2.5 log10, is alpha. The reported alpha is 0.07 mag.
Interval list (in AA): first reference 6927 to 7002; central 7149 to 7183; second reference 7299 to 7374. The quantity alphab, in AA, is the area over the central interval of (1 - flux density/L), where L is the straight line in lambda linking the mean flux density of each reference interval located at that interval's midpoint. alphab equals 1.78 AA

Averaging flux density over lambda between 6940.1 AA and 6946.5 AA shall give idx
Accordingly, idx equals 0.541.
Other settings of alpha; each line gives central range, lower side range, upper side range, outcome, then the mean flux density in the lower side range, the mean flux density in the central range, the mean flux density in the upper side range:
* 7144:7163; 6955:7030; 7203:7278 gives 0.009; 0.537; 0.531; 0.534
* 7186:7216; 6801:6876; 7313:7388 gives 0.080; 0.547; 0.515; 0.558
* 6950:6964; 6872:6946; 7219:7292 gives 0.024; 0.565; 0.549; 0.538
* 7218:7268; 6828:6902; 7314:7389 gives 0.046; 0.556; 0.534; 0.557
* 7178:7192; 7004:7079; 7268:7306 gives 0.053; 0.518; 0.508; 0.545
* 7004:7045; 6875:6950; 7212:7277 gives 0.064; 0.564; 0.523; 0.536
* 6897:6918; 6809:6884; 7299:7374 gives -0.042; 0.547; 0.57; 0.56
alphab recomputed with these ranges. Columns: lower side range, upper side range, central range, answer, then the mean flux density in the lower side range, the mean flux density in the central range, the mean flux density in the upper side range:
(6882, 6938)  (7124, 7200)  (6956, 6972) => 0.5 AA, 0.566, 0.539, 0.523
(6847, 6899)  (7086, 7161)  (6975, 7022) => -0.3 AA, 0.557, 0.538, 0.514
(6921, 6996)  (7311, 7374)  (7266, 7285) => 0.2 AA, 0.552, 0.552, 0.561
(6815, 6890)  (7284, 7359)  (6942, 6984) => 0.4 AA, 0.549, 0.545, 0.555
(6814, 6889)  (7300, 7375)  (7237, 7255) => 0.6 AA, 0.549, 0.541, 0.561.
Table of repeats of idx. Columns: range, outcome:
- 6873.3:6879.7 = 0.568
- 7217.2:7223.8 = 0.534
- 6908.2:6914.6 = 0.571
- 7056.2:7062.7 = 0.519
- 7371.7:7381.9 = 0.56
